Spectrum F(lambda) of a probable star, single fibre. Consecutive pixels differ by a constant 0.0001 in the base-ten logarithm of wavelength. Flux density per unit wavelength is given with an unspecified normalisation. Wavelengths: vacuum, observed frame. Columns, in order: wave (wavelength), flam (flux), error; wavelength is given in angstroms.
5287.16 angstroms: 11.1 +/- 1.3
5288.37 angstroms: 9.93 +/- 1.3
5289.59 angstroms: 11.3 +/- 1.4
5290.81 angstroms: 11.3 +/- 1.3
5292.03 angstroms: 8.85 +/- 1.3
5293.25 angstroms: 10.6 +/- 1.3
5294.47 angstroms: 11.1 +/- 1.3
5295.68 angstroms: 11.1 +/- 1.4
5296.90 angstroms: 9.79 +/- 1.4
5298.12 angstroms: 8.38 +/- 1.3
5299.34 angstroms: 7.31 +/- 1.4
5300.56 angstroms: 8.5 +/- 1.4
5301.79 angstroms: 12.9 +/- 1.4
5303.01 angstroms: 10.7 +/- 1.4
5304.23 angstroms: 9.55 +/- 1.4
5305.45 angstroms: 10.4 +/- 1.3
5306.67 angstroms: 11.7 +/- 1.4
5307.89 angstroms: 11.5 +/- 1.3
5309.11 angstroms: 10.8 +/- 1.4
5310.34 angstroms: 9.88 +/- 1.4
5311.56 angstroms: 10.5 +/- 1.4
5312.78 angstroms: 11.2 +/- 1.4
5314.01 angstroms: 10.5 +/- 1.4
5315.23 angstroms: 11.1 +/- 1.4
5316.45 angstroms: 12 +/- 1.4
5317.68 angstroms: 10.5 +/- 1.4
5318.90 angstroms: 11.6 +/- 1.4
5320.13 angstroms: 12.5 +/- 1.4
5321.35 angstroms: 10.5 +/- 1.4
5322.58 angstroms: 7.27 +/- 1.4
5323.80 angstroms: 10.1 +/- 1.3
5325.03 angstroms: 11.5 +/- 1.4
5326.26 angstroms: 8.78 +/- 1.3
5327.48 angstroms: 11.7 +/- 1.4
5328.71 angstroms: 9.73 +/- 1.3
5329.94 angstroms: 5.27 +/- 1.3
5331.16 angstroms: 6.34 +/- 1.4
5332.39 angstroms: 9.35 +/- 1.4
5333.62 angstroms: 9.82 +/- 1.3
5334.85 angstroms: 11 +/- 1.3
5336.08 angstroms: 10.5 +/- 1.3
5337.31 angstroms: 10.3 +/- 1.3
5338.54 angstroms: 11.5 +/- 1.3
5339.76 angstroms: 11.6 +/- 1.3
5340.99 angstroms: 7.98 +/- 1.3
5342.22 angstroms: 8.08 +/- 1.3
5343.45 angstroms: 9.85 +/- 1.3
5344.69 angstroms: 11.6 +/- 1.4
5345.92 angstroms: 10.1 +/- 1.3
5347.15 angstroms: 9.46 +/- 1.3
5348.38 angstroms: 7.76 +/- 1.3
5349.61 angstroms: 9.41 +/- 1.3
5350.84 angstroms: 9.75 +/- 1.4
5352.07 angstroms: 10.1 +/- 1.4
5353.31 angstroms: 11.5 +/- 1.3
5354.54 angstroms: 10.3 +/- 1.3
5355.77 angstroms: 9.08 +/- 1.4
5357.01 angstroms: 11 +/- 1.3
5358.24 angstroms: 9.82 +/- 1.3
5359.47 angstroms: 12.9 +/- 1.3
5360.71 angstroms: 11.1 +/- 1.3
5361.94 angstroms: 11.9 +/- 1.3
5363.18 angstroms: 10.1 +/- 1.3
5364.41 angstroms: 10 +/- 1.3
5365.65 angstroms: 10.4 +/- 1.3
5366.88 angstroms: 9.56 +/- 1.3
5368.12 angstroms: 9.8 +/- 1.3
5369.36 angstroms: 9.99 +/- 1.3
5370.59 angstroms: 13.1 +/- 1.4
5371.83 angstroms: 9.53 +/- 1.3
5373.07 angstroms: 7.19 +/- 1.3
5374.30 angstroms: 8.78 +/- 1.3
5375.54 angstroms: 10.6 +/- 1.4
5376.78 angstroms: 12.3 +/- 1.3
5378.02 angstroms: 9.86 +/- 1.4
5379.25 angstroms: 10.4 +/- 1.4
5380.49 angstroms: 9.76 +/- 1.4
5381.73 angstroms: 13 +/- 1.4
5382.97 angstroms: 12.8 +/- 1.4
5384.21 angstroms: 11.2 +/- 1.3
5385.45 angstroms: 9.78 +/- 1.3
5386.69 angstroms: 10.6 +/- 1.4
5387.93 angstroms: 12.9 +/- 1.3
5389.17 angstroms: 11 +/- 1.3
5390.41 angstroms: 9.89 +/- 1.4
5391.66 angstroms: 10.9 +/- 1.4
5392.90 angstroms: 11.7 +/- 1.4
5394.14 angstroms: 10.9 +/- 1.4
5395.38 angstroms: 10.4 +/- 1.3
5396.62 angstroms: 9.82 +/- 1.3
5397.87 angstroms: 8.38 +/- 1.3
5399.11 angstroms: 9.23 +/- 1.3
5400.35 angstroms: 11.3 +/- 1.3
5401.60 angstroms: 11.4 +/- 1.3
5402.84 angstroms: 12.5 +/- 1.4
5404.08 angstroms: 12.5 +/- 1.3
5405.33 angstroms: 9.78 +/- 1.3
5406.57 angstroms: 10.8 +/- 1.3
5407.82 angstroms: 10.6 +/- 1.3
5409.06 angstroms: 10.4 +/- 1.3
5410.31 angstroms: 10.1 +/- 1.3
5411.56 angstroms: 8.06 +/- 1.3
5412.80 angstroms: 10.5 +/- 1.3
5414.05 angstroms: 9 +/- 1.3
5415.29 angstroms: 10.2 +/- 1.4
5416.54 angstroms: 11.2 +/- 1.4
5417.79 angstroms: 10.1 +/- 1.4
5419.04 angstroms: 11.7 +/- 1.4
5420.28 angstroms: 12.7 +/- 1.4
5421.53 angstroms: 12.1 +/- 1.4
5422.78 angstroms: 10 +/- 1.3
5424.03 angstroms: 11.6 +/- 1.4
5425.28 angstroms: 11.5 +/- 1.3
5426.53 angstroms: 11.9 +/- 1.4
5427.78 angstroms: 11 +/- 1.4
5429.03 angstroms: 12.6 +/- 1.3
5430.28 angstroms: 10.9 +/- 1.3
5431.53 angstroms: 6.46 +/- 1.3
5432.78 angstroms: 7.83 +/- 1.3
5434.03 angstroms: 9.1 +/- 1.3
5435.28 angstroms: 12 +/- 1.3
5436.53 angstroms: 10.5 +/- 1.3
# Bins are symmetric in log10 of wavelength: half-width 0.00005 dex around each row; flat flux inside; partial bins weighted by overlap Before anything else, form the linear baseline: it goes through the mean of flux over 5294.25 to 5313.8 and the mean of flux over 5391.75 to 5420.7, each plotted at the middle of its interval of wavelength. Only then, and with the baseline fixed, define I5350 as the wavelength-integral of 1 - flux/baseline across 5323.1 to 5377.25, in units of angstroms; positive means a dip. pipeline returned 2.25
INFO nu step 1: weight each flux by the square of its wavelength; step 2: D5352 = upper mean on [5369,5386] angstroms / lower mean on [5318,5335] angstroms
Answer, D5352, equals 1.12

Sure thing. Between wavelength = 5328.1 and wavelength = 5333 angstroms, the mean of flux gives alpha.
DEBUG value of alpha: 7.67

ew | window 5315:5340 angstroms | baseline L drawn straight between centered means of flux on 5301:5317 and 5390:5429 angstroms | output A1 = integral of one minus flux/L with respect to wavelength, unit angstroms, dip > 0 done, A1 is 1.9 angstroms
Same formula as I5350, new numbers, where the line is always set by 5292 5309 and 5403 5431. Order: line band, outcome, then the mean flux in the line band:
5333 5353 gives 1.0 angstroms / 9.95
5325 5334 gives 1.3 angstroms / 8.88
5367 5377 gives 0.6 angstroms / 10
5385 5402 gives 0.3 angstroms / 10.6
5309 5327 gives -0.4 angstroms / 10.6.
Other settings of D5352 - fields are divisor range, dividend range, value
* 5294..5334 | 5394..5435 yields 1.08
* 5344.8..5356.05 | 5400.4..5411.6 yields 1.13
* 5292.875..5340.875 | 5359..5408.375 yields 1.07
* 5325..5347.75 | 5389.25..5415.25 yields 1.10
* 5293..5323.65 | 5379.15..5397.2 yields 1.08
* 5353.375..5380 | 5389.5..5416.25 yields 1.02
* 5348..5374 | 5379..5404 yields 1.08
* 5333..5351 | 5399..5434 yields 1.10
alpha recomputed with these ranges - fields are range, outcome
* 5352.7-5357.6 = 10.5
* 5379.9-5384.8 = 11.7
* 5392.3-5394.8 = 11.3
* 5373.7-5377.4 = 10.6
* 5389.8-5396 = 10.8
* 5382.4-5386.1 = 11.2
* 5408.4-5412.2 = 9.55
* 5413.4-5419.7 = 10.5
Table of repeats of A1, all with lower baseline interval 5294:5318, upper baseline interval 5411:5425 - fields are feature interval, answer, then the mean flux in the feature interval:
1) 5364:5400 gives 0.5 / 10.5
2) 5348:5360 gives 0.4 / 10.2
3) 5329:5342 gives 1.5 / 9.34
